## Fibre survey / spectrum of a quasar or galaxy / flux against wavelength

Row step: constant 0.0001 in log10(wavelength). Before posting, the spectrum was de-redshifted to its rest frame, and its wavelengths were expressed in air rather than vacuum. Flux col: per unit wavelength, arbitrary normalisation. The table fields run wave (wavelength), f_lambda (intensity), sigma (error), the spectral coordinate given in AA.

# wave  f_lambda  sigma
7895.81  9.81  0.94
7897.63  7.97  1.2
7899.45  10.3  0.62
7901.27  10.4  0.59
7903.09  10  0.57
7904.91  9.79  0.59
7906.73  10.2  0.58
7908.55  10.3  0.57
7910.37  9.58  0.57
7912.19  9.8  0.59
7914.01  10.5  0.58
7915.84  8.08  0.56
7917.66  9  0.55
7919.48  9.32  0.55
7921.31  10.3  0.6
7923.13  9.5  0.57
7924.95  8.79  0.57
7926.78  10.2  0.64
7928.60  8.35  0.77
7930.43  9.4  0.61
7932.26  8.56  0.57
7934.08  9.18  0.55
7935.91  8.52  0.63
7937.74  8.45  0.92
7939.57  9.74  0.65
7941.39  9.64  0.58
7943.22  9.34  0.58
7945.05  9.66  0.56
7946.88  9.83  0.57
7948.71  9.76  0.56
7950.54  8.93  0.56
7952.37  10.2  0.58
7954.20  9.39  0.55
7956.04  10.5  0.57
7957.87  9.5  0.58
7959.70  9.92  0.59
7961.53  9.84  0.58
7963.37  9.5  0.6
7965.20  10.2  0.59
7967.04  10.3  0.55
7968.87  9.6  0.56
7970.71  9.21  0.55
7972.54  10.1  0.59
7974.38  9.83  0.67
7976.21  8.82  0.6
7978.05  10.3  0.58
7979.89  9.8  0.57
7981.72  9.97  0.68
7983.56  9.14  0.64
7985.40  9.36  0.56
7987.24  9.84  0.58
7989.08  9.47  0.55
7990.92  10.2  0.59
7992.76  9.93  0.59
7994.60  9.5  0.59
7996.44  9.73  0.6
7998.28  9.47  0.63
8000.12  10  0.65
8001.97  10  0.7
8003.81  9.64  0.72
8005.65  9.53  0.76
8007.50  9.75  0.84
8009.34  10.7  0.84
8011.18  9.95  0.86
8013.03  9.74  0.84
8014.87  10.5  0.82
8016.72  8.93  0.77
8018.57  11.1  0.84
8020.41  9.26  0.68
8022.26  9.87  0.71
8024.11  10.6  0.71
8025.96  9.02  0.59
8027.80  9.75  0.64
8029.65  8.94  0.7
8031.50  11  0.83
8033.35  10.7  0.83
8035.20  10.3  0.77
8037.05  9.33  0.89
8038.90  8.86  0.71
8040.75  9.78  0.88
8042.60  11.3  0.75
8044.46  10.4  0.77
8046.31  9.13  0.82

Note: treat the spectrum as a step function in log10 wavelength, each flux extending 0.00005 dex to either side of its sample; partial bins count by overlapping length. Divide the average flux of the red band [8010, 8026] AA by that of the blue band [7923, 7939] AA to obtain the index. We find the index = 1.11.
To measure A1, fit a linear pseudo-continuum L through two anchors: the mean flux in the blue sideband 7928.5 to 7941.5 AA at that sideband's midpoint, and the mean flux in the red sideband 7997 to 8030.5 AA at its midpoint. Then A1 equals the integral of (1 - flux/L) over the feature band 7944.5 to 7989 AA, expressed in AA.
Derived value -2.0 AA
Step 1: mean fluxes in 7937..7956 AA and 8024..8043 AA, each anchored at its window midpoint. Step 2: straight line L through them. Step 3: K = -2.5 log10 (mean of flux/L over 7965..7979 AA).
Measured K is -0.01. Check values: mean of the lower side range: 9.55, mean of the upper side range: 9.9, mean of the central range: 9.77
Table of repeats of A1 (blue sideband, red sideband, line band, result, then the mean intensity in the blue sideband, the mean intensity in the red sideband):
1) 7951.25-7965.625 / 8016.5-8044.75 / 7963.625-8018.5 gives 0.61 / 9.86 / 9.96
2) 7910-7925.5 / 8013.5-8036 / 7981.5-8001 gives 0.27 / 9.44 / 9.99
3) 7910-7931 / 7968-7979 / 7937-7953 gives 0.01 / 9.4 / 9.64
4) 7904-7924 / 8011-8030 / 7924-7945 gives 1.23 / 9.67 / 9.81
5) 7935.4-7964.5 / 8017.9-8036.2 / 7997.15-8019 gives 0.02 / 9.56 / 10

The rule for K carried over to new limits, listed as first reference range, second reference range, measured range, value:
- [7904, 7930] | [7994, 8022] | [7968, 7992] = 0.01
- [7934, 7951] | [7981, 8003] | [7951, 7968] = -0.05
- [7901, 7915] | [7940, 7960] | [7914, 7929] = 0.07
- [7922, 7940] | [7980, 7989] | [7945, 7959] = -0.05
